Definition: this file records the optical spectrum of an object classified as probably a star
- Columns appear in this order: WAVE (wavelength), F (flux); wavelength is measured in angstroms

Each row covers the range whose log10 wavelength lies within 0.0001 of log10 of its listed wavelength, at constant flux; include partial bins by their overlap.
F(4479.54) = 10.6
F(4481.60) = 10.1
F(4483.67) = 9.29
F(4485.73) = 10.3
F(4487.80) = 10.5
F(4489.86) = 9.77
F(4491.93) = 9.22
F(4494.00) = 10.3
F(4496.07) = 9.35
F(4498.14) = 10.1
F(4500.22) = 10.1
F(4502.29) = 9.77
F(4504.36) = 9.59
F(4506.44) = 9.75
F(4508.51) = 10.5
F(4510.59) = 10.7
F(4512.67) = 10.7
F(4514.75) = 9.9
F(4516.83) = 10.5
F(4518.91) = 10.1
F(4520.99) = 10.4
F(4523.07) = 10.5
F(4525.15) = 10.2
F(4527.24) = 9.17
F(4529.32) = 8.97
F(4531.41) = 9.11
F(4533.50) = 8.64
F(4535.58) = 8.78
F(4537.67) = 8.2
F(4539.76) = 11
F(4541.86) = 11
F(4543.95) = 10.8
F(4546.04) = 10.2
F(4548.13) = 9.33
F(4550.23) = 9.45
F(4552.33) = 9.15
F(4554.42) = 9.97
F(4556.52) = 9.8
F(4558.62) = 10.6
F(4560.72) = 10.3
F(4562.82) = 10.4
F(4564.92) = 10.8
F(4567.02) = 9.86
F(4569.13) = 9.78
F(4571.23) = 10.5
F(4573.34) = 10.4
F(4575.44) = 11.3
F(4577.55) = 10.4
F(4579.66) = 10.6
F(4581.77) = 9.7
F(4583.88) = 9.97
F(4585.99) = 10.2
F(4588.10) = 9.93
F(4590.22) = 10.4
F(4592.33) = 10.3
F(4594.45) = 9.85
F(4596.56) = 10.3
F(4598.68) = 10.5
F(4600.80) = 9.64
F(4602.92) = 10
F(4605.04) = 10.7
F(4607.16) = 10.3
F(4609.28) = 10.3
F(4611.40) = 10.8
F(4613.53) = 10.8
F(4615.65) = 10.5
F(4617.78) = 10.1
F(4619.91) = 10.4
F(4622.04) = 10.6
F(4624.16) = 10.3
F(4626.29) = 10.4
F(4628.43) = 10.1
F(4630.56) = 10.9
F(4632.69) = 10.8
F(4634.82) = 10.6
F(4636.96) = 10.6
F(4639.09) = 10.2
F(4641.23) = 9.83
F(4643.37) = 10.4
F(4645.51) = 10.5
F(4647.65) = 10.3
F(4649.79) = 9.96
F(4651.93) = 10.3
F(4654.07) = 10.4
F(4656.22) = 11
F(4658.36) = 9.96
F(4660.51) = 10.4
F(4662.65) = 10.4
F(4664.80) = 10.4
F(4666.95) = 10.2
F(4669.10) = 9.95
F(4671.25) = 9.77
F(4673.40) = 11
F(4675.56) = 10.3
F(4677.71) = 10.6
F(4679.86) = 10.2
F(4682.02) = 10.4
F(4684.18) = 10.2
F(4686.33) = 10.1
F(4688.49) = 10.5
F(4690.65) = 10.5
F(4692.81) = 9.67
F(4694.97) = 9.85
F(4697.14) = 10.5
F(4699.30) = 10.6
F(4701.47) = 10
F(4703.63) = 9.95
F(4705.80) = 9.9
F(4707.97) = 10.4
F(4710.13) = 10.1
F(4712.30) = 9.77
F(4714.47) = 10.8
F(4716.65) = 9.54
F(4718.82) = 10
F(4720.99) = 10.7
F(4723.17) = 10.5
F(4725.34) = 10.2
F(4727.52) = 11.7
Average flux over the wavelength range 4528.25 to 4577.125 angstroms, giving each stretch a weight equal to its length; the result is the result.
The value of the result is 9.94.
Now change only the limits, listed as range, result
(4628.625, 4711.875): 10.3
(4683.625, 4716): 10.2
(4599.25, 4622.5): 10.4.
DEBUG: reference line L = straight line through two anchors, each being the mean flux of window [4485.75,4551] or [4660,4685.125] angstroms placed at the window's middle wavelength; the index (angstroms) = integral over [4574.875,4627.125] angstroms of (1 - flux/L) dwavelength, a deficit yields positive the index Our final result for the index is -1.0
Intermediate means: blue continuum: 9.9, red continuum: 10.3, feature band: 10.3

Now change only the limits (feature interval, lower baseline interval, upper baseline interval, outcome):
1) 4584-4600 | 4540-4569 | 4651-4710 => -0.01 angstroms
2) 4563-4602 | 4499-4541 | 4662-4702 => -0.96 angstroms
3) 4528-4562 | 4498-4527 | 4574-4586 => 1.88 angstroms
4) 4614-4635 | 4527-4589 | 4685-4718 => -0.90 angstroms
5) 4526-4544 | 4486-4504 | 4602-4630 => 1.10 angstroms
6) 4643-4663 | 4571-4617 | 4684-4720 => -0.26 angstroms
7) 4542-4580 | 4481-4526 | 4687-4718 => -0.45 angstroms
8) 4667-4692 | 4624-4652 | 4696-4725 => -0.07 angstroms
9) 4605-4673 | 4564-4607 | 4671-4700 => -0.64 angstroms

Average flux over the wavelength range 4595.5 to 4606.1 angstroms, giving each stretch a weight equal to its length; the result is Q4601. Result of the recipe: 10.2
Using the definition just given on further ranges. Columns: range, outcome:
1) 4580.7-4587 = 9.96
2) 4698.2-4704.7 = 10.2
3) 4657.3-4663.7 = 10.3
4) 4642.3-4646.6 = 10.4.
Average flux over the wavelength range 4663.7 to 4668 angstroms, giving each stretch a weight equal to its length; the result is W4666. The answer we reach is 10.3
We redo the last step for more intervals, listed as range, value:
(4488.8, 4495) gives 9.77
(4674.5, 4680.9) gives 10.4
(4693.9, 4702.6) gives 10.2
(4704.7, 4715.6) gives 10.2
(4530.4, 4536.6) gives 8.85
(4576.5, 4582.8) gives 10.2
